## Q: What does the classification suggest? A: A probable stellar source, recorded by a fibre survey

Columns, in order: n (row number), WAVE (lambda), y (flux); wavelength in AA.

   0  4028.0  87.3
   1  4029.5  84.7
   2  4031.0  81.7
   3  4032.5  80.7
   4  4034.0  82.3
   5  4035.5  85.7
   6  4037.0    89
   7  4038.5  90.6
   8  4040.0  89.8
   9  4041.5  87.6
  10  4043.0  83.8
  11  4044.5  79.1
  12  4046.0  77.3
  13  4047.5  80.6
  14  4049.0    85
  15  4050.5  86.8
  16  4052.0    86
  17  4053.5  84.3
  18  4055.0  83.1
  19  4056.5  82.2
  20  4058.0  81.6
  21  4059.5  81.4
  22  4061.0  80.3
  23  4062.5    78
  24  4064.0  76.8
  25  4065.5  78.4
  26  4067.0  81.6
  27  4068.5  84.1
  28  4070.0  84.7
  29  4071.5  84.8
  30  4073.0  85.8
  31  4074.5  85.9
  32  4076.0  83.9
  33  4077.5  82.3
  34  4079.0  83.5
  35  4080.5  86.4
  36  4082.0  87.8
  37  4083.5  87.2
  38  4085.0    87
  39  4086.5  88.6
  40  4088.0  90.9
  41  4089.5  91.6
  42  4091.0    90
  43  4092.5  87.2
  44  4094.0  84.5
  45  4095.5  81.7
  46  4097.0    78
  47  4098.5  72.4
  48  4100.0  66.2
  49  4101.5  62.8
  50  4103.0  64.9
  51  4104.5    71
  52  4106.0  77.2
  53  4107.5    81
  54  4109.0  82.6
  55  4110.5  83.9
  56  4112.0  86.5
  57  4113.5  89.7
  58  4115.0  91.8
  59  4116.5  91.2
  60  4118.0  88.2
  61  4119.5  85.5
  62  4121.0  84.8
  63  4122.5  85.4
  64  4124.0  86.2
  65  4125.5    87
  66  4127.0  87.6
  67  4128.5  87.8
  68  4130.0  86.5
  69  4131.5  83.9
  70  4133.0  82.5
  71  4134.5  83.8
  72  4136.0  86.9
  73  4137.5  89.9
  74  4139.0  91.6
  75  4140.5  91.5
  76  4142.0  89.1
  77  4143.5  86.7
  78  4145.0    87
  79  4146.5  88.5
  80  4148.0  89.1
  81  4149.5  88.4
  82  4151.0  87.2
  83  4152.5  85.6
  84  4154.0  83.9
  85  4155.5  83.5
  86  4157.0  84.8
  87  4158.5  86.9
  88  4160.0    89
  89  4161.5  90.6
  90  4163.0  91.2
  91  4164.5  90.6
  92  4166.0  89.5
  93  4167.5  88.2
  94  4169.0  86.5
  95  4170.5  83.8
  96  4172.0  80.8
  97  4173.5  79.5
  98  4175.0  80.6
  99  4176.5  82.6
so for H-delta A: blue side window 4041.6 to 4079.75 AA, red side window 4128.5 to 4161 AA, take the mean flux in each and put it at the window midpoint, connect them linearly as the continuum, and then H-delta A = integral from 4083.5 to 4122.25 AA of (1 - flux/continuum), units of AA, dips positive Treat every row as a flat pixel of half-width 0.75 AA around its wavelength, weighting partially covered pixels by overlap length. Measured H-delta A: 1.0 AA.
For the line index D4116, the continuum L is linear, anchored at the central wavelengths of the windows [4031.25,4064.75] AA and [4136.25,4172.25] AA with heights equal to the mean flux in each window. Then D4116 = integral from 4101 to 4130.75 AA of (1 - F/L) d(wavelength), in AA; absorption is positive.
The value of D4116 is 1.00 AA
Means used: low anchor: 83.2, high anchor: 87.7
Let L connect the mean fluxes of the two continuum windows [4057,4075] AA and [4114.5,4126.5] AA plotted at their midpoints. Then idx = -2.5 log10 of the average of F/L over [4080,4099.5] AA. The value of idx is -0.014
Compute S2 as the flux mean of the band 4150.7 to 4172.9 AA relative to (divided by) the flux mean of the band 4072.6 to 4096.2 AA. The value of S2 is 1.0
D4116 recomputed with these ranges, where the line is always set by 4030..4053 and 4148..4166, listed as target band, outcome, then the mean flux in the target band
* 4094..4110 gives 2.2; 74.4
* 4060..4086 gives 0.6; 83.5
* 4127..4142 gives -0.1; 87.3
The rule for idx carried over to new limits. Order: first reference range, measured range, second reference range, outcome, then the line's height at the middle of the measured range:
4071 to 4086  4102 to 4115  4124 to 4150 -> 0.086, 86.5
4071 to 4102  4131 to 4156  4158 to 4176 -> -0.020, 85.5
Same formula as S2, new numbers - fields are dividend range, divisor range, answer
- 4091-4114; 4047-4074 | 0.95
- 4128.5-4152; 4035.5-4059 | 1.04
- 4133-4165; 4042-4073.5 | 1.07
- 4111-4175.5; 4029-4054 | 1.03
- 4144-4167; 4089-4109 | 1.13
